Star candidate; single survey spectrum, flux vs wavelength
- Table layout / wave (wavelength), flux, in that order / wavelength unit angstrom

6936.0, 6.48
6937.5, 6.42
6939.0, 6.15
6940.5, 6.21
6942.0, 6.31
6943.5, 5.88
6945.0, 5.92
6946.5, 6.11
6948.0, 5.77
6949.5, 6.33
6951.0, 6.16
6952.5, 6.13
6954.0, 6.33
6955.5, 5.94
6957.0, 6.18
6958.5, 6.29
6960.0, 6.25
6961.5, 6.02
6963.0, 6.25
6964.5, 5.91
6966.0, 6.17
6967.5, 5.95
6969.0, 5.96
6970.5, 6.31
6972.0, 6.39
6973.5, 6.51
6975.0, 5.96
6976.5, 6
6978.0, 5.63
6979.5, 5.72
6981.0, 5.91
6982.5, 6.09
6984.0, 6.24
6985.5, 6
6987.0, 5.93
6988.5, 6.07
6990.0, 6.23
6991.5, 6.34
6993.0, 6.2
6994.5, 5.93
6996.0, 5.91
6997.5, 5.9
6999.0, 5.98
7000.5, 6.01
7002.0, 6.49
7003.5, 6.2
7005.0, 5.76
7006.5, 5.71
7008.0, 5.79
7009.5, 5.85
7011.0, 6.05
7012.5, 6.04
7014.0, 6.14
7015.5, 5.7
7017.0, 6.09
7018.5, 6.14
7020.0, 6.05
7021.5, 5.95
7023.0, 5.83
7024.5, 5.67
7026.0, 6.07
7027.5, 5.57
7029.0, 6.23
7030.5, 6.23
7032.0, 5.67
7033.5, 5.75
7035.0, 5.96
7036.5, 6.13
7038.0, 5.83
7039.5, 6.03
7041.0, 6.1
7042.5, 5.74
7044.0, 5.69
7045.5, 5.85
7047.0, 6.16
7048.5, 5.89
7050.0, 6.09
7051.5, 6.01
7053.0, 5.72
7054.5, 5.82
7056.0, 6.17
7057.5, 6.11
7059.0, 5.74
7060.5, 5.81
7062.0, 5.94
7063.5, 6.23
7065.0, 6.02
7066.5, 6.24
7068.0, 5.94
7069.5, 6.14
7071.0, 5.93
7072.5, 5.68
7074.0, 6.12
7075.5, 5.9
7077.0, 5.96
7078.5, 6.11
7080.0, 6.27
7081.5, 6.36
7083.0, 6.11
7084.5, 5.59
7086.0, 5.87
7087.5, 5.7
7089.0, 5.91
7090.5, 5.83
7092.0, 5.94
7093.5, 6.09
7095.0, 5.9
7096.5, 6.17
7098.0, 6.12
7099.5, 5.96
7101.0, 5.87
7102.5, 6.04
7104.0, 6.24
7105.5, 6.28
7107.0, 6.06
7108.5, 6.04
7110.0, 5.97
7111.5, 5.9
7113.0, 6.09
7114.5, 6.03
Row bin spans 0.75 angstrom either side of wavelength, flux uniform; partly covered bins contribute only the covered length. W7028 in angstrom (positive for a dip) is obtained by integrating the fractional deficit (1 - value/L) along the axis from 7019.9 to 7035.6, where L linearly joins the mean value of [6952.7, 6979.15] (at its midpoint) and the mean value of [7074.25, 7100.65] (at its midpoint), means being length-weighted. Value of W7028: 0.4 angstrom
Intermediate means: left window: 6.11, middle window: 5.9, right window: 5.99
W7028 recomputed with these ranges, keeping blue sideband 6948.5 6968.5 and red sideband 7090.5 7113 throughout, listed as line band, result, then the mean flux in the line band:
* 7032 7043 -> 0.29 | 5.92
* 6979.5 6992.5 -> 0.08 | 6.08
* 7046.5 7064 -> 0.29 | 5.97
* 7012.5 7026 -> 0.30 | 5.96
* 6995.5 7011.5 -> 0.37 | 5.97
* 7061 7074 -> 0.09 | 6.02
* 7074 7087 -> 0.07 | 6.02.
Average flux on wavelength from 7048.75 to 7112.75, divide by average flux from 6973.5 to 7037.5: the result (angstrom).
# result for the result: 1.00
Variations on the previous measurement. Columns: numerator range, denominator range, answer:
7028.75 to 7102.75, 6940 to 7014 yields 0.98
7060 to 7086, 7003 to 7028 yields 1.02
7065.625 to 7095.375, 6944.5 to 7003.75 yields 0.98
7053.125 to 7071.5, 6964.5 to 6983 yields 0.99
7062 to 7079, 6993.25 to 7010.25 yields 1.01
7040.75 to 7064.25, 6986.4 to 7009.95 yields 0.99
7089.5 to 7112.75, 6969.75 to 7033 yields 1.00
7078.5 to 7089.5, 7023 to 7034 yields 1.02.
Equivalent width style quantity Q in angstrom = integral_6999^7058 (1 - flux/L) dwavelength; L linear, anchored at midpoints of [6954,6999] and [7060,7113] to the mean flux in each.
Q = 0.88 angstrom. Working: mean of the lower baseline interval 6.08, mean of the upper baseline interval 6.01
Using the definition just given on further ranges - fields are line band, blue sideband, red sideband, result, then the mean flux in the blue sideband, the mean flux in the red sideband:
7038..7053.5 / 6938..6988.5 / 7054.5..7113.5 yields 0.27 angstrom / 6.09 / 6.01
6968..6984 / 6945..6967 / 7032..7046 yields 0.03 angstrom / 6.12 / 5.89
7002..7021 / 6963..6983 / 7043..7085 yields 0.13 angstrom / 6.05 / 5.99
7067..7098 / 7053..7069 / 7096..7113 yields 0.22 angstrom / 5.99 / 6.06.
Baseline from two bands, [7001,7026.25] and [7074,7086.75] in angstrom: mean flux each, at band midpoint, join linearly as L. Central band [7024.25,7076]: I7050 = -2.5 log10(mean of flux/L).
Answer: 0.01 mag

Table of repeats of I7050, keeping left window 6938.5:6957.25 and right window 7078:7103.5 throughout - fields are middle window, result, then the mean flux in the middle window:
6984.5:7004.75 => -0.003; 6.09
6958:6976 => -0.012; 6.16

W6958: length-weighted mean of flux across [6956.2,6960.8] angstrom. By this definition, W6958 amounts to 6.23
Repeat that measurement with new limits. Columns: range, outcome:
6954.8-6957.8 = 6.07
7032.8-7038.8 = 5.92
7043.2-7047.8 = 5.9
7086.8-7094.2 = 5.89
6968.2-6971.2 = 6.13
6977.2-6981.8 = 5.76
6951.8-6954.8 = 6.23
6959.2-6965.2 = 6.11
